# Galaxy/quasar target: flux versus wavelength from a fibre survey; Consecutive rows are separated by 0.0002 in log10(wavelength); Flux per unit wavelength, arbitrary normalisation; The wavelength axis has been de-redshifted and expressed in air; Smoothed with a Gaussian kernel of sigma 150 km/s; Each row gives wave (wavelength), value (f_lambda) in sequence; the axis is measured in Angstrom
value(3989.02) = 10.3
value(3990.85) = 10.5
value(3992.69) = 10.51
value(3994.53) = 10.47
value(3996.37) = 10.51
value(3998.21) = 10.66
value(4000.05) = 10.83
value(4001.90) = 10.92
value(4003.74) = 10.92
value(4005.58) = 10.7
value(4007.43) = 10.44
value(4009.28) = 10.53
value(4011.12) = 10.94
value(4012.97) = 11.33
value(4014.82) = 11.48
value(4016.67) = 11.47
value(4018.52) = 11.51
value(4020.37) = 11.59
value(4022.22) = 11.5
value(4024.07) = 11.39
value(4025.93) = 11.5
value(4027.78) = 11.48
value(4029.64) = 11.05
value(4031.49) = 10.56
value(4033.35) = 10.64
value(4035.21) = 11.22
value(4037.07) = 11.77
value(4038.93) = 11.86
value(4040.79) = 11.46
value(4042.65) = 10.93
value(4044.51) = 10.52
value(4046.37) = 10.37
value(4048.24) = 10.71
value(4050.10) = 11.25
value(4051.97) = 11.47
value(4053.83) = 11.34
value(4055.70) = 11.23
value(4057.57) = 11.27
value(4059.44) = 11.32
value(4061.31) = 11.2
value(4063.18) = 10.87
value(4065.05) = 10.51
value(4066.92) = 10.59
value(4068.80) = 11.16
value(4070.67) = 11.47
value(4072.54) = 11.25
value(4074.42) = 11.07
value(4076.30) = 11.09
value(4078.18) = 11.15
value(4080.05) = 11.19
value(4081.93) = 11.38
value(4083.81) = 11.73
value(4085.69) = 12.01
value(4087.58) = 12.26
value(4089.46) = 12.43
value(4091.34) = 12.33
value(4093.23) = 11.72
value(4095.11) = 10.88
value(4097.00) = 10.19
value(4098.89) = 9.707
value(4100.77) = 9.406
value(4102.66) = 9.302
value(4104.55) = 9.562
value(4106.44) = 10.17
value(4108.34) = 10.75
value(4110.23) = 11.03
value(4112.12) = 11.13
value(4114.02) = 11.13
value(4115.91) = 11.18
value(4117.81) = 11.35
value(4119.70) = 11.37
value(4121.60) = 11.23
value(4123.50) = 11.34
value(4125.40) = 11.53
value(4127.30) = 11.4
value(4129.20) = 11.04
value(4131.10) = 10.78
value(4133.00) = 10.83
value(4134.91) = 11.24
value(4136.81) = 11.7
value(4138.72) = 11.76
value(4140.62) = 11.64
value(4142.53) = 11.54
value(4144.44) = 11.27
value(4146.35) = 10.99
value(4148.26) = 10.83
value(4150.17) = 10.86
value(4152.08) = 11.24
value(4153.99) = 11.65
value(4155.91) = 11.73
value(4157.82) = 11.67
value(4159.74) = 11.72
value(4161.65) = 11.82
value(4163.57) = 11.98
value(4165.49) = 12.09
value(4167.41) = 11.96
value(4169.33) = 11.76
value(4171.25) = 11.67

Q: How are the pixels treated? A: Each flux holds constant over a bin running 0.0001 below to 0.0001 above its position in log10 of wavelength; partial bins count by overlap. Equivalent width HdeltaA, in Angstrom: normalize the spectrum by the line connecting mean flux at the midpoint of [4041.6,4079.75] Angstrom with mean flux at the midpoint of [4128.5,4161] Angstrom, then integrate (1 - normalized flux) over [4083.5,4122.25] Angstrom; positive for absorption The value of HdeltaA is 0.72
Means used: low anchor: 11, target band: 11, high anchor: 11.3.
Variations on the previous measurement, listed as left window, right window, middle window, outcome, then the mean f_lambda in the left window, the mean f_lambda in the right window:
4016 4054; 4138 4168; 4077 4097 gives -0.5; 11.2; 11.5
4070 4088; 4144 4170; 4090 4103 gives 1.0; 11.4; 11.5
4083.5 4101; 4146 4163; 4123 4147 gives 0.2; 11.3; 11.4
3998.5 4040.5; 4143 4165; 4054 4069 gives 0.3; 11.2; 11.4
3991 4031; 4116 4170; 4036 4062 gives -0.1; 11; 11.4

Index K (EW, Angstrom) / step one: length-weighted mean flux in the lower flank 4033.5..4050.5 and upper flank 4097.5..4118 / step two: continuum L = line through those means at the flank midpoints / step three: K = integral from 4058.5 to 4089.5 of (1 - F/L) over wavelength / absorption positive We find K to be -1.6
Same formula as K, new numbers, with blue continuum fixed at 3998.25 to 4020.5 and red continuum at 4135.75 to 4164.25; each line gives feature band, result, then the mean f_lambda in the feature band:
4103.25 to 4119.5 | 0.8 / 10.8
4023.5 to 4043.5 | -0.3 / 11.3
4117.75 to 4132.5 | 0.2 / 11.2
